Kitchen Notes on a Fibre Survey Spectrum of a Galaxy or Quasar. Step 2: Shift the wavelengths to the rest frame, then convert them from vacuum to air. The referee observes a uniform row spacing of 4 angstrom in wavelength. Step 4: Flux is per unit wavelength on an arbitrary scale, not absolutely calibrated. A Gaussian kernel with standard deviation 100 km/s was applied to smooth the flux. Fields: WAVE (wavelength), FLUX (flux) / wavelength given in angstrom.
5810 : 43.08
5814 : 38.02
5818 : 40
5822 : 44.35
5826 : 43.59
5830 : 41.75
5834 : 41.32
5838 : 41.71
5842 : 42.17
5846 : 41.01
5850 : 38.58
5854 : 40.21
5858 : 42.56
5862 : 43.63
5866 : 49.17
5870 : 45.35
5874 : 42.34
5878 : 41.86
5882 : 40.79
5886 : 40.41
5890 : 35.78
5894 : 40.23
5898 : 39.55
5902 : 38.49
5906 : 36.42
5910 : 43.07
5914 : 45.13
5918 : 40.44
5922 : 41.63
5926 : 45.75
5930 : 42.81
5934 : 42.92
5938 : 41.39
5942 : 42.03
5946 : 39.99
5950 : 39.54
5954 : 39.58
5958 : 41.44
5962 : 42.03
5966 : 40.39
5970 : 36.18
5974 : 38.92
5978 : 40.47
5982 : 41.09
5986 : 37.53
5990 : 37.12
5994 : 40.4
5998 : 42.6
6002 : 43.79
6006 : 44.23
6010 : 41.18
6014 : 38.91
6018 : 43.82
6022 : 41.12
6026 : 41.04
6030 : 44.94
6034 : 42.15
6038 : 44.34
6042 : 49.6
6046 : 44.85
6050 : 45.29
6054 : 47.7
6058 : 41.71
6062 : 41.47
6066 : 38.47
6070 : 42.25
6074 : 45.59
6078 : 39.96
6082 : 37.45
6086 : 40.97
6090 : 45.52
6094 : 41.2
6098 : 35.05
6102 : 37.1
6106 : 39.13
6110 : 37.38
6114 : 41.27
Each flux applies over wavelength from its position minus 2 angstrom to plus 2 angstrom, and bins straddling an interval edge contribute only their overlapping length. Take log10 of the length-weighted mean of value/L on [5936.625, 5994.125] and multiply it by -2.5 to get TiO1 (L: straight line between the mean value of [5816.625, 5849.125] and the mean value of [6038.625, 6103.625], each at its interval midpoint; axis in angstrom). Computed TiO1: 0.06 mag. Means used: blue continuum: 41.9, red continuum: 42.2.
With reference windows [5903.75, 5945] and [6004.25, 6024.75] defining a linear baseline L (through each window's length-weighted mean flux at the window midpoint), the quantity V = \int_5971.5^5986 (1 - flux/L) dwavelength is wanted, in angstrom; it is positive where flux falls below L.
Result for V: 0.8 angstrom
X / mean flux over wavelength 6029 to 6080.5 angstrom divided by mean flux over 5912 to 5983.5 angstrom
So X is 1.06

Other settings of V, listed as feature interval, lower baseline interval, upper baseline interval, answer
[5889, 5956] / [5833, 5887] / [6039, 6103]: 2.10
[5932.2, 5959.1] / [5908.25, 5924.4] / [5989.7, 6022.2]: 0.88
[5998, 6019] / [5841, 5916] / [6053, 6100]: -0.51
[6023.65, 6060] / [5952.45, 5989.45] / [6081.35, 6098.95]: -4.00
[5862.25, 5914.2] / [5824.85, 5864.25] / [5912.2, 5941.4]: 1.09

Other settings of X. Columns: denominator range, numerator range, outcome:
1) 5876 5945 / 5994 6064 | 1.06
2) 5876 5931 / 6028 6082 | 1.06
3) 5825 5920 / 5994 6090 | 1.03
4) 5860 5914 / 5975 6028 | 0.99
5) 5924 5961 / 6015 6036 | 1.02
